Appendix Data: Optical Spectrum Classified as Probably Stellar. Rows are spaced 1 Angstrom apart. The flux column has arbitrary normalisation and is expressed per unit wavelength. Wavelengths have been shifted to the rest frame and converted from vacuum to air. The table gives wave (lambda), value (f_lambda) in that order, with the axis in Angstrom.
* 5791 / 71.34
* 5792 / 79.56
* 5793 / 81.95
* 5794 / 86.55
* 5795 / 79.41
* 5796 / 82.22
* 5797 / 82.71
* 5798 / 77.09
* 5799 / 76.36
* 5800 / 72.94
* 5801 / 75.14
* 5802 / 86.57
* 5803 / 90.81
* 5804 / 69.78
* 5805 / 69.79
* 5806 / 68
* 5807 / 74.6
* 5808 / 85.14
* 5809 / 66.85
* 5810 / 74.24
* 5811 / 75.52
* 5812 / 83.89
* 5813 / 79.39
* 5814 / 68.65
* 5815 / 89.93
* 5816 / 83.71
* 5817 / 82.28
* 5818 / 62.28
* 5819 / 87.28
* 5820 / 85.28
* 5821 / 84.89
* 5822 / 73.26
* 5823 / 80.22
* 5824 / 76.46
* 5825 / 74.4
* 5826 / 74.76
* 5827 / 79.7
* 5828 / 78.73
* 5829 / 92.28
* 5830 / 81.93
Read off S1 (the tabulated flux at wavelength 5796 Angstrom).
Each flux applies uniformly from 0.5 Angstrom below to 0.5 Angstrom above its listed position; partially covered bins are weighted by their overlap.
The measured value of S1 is 82.22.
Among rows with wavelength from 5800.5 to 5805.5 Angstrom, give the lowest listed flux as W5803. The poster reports 69.78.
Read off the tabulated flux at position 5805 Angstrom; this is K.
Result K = 69.79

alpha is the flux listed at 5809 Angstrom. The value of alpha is 66.85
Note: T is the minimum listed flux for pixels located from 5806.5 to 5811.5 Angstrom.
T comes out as 66.85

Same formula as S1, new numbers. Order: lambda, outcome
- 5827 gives 79.7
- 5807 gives 74.6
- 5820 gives 85.28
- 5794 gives 86.55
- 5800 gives 72.94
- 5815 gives 89.93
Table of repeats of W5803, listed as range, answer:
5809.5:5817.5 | 68.65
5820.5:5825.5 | 73.26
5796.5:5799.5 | 76.36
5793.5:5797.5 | 79.41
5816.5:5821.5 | 62.28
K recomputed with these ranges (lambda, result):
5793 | 81.95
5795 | 79.41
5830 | 81.93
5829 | 92.28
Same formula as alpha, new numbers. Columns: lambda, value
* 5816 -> 83.71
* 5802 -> 86.57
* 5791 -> 71.34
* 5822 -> 73.26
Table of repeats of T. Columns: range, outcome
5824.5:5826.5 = 74.4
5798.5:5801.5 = 72.94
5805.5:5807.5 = 68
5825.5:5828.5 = 74.76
